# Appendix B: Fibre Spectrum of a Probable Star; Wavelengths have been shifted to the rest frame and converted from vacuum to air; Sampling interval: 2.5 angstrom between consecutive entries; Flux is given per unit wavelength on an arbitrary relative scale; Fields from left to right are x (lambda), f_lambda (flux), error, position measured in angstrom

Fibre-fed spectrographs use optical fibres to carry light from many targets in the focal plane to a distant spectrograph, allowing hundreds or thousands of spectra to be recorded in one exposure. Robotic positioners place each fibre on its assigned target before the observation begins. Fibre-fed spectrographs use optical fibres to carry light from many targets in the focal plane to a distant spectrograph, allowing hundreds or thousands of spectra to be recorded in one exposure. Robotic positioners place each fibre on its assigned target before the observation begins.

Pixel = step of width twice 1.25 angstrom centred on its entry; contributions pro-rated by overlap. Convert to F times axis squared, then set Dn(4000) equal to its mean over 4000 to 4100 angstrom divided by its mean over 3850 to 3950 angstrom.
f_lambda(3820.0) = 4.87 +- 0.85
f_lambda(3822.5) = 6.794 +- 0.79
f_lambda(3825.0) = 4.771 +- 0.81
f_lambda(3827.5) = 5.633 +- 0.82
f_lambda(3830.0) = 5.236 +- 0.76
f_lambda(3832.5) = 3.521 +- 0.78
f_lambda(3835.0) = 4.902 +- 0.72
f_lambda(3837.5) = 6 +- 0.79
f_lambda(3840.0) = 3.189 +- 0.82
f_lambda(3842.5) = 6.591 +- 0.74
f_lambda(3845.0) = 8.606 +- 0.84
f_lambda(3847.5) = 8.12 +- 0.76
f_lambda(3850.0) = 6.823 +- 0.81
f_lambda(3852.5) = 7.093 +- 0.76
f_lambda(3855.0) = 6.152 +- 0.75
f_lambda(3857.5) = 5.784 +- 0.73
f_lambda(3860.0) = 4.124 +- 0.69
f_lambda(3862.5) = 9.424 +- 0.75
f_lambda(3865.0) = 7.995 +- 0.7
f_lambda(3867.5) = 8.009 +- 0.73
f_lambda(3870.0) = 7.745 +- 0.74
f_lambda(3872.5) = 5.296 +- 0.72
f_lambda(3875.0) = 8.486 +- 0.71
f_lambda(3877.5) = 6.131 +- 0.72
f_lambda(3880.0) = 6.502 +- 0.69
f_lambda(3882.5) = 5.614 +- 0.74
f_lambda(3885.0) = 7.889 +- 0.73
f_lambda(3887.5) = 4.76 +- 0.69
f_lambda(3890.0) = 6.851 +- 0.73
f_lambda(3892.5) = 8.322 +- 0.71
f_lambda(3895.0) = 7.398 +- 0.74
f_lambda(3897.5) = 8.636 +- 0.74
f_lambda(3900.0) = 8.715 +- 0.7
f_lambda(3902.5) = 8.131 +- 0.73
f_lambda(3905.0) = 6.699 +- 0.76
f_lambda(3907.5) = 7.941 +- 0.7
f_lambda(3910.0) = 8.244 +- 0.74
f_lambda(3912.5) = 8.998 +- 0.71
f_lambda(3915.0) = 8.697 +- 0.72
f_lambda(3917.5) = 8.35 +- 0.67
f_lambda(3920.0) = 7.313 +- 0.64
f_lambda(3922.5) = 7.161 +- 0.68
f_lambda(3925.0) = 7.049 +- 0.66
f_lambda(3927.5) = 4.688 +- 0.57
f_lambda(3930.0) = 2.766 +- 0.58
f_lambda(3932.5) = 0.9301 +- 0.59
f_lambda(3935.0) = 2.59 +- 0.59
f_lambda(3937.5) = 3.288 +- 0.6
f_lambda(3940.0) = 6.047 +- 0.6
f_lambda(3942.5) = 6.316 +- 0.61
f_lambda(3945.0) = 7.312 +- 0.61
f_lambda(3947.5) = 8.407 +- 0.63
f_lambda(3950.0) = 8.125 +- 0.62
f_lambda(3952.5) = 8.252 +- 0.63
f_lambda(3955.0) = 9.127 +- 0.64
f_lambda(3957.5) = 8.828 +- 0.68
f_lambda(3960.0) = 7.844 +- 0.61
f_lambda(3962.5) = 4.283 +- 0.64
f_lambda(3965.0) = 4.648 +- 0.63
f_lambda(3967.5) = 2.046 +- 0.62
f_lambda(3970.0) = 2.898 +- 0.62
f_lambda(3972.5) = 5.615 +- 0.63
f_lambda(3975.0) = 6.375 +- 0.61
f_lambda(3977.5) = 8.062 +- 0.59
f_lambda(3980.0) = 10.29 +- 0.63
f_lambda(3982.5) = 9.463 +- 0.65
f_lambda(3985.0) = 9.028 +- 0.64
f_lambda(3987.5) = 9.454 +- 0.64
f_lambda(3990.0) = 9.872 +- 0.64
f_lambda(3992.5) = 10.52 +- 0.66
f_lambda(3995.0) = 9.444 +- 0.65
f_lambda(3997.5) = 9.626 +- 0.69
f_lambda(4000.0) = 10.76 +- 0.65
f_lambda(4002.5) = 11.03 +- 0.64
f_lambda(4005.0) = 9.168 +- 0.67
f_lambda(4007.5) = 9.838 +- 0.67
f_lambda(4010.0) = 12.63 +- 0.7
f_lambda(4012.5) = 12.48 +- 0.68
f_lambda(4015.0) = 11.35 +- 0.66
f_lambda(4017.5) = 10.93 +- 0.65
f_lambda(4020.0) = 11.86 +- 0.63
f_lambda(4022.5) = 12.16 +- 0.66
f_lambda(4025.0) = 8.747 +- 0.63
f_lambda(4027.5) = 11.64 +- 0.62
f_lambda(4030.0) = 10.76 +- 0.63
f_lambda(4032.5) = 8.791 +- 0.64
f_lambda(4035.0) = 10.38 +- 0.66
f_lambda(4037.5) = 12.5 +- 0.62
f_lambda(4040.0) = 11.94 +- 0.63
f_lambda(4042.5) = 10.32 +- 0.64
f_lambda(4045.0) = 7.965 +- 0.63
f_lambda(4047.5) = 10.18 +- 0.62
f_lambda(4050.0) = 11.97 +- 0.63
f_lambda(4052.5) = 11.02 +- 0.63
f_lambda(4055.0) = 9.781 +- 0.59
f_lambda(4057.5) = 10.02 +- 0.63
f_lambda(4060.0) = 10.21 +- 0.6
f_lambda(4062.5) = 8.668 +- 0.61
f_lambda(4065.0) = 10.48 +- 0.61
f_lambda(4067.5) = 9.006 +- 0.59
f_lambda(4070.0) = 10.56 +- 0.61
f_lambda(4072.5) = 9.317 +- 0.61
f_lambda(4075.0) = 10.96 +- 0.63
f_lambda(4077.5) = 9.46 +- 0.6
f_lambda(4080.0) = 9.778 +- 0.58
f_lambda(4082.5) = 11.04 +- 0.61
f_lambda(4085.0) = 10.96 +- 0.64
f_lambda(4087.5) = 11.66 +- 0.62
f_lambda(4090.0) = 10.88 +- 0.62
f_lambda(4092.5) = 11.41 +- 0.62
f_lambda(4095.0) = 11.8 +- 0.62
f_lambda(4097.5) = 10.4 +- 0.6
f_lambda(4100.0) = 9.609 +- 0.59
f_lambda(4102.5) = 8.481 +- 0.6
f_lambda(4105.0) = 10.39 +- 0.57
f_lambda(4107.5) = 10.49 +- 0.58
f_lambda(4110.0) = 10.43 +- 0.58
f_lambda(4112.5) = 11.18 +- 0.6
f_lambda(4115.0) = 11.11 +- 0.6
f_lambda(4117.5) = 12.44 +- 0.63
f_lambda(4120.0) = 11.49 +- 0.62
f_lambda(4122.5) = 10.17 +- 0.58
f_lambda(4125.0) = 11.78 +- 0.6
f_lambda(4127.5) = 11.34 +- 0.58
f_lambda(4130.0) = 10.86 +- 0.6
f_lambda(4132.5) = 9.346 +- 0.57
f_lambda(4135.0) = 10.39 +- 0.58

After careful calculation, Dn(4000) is 1.70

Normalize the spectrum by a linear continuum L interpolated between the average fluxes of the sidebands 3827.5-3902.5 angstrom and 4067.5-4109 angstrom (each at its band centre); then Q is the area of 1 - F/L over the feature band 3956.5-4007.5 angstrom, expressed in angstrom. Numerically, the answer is 4.0 angstrom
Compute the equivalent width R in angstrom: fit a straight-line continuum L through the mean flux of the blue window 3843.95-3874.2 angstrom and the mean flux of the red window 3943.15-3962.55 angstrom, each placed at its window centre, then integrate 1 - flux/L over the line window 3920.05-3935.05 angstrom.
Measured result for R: 6.1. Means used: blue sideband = 7.11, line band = 4.58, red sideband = 7.94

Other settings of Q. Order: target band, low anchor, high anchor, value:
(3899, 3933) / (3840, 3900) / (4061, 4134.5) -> 3.25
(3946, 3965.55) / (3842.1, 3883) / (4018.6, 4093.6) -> 2.54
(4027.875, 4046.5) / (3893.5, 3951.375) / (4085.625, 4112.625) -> -2.45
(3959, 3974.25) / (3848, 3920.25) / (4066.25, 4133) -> 7.14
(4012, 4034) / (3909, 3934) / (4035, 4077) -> -3.78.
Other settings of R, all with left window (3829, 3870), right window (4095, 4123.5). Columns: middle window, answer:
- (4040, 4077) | -1.1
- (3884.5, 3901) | -0.9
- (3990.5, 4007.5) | -2.4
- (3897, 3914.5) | -2.1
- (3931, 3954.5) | 6.5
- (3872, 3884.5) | 0.5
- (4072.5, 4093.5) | -1.0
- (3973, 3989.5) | -0.3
